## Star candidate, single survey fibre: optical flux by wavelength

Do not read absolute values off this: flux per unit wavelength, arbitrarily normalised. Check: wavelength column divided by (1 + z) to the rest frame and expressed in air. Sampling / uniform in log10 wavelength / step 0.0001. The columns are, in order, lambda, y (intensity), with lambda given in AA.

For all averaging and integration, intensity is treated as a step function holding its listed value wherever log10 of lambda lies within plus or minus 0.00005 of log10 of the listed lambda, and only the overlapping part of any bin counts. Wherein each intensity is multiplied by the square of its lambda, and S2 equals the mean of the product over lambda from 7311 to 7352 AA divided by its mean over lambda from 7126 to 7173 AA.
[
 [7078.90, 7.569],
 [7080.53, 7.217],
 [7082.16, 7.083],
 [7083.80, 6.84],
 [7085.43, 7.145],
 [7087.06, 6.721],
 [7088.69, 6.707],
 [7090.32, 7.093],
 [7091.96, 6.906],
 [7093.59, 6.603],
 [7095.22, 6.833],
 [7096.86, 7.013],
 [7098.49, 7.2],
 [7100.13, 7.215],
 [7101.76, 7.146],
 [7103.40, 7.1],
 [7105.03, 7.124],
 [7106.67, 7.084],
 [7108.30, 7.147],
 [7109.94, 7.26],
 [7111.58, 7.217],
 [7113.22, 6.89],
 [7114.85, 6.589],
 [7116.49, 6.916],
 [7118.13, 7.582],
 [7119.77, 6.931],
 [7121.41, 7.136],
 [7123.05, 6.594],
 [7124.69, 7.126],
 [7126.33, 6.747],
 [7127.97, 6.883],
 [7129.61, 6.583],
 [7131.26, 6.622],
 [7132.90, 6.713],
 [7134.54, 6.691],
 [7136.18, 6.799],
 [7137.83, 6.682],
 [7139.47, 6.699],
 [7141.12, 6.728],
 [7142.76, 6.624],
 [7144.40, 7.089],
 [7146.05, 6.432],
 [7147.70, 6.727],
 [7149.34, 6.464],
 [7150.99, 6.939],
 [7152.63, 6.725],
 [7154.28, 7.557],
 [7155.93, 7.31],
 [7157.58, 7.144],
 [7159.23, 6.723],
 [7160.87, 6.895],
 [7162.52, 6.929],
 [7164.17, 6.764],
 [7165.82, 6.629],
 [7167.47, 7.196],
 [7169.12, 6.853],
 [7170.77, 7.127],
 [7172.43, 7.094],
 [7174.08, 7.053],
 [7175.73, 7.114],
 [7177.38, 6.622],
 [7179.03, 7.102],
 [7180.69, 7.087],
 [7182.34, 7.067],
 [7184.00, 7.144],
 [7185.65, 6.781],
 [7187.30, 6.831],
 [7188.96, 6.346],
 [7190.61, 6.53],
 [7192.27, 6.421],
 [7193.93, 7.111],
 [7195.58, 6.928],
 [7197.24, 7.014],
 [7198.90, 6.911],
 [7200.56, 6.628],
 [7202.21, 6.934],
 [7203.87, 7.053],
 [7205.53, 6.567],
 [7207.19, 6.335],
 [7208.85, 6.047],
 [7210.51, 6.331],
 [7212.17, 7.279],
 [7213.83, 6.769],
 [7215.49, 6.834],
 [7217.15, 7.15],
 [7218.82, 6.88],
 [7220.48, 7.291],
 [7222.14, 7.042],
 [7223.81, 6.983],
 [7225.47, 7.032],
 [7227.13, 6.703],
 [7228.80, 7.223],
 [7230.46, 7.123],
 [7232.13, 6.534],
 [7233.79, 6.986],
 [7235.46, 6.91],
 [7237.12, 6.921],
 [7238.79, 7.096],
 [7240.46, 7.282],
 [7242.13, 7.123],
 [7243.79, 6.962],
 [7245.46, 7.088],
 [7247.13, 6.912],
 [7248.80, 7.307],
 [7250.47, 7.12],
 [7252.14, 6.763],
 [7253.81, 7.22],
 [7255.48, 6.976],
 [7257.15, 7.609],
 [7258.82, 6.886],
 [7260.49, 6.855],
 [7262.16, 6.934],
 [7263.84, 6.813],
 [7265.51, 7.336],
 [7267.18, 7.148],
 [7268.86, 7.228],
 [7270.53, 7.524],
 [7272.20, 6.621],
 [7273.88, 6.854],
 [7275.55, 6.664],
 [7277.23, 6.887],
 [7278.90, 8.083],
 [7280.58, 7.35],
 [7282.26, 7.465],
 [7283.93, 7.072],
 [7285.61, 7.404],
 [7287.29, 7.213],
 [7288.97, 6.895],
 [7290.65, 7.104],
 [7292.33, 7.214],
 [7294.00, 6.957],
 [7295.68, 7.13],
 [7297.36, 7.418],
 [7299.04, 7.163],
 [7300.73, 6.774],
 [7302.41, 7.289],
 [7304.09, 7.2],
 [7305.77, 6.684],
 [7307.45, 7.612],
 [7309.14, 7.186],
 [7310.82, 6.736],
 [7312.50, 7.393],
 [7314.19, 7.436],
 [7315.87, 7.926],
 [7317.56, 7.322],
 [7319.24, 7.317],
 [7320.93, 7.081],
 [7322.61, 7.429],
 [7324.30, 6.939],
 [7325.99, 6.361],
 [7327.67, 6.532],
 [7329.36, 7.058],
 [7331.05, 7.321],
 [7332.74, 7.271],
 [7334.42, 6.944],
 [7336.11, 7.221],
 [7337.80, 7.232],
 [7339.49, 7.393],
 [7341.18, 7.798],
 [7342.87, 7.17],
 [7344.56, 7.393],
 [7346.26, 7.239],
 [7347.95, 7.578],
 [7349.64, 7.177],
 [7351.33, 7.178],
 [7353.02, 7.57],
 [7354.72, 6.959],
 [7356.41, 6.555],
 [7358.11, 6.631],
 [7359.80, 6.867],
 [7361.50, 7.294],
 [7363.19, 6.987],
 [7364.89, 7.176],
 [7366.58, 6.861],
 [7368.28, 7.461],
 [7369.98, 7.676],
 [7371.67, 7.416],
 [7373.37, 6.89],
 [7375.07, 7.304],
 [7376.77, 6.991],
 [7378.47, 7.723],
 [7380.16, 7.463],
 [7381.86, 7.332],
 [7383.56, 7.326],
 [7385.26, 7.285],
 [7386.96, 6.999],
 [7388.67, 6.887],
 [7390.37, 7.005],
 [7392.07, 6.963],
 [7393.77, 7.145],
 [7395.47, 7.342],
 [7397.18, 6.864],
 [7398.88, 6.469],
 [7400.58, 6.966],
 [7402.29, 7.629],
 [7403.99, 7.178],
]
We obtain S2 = 1.1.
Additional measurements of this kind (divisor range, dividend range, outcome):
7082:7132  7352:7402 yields 1.10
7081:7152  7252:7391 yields 1.10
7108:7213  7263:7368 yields 1.09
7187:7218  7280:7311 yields 1.09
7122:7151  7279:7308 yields 1.12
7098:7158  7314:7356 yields 1.10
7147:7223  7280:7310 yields 1.08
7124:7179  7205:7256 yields 1.03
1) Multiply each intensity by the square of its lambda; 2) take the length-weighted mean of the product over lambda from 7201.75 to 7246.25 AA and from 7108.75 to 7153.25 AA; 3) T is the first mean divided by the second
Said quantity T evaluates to 1.0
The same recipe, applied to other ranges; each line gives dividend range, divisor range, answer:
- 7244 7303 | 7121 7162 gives 1.08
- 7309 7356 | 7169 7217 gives 1.10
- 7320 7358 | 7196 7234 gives 1.08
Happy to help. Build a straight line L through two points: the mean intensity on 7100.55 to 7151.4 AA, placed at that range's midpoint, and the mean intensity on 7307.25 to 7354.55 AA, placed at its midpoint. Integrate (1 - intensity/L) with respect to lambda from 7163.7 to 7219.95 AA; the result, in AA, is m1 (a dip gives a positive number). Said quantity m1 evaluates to 1.2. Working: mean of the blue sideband 6.88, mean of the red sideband 7.23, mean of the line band 6.84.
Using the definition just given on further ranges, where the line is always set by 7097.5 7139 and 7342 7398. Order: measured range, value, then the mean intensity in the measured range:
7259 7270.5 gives 0.0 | 7.08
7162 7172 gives 0.1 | 6.92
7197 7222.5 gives 0.8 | 6.81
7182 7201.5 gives 0.6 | 6.8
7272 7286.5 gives -0.2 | 7.18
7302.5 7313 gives 0.0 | 7.14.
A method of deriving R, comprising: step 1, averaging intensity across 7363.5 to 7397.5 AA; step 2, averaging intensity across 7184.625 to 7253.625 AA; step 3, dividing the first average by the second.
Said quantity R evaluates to 1.0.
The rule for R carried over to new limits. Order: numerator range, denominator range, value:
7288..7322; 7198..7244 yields 1.04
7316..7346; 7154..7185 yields 1.02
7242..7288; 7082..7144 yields 1.03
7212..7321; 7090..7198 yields 1.03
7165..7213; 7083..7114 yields 0.97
